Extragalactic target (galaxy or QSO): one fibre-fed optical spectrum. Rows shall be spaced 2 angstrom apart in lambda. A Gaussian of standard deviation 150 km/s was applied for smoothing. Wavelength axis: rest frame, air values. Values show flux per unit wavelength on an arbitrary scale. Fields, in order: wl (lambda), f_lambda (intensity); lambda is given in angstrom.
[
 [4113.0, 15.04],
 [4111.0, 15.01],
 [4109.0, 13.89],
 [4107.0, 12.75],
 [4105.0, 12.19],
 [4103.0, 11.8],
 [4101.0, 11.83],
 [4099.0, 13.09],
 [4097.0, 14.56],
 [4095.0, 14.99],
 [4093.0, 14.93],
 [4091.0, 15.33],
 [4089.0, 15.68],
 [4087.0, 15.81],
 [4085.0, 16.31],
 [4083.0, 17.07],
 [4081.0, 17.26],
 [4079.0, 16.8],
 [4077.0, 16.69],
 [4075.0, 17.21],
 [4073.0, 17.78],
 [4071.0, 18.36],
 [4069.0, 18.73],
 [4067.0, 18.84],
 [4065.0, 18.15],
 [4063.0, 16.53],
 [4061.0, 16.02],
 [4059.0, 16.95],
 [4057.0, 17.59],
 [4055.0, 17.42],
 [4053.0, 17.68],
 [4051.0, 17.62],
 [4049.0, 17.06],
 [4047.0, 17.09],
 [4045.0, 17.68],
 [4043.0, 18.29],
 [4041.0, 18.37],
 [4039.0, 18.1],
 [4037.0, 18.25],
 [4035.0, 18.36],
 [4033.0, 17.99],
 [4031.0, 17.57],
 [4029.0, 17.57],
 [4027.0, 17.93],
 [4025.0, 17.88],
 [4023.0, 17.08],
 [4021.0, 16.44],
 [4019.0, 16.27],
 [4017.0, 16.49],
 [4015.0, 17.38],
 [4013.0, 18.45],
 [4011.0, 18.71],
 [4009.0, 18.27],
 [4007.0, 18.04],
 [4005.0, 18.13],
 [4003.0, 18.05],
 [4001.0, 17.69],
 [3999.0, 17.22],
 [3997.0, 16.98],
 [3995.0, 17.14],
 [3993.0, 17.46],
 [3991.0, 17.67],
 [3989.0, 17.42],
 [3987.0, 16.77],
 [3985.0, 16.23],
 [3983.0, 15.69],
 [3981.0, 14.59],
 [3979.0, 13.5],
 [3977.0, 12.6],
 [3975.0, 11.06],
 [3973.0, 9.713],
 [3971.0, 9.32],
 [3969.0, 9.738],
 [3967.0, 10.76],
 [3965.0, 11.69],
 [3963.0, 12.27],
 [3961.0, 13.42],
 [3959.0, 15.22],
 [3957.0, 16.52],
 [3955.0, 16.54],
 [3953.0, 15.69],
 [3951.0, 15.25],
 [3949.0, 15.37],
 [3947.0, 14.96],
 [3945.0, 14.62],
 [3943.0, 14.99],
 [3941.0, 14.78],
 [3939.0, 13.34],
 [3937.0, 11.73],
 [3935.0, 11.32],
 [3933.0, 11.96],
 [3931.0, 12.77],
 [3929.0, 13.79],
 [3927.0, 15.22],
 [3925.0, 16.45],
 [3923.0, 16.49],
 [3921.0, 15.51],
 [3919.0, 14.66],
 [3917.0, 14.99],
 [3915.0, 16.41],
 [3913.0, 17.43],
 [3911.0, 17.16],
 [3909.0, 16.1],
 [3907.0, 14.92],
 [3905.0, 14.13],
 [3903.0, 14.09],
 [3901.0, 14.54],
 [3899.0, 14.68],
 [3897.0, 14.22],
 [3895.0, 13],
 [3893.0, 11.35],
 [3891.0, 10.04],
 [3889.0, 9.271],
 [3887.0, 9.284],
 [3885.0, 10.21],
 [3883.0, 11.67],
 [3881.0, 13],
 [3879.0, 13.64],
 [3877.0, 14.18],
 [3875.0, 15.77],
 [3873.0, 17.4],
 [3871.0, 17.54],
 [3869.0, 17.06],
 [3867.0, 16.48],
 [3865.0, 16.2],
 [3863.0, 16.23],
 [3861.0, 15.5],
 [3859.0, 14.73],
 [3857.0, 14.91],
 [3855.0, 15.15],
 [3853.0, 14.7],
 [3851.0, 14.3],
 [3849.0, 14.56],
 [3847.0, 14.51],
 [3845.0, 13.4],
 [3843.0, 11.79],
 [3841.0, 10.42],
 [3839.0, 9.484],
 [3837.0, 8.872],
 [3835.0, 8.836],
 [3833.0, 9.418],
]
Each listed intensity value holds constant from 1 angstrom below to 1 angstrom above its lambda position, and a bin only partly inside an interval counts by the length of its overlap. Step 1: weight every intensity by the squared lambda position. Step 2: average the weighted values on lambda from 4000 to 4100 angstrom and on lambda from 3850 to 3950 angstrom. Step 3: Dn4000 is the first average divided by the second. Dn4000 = 1.29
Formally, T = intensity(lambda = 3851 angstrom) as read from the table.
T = 14.3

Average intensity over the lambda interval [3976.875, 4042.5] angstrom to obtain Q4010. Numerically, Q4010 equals 17.2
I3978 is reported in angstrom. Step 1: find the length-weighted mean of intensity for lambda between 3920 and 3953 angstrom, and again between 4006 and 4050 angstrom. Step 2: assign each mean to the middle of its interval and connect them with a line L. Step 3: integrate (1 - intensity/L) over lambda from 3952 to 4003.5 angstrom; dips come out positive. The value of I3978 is 4.1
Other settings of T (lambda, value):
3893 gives 11.35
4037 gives 18.25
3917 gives 14.99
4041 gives 18.37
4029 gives 17.57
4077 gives 16.69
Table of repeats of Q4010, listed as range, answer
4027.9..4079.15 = 17.7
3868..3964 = 14.3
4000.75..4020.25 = 17.7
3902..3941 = 14.7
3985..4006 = 17.4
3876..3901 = 12.1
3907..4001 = 14.6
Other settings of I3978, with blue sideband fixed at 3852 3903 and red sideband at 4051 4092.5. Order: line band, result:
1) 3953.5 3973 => 3.33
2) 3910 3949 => 0.42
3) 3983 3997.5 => -1.09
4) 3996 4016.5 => -2.29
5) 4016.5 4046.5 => -2.12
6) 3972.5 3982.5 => 1.94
